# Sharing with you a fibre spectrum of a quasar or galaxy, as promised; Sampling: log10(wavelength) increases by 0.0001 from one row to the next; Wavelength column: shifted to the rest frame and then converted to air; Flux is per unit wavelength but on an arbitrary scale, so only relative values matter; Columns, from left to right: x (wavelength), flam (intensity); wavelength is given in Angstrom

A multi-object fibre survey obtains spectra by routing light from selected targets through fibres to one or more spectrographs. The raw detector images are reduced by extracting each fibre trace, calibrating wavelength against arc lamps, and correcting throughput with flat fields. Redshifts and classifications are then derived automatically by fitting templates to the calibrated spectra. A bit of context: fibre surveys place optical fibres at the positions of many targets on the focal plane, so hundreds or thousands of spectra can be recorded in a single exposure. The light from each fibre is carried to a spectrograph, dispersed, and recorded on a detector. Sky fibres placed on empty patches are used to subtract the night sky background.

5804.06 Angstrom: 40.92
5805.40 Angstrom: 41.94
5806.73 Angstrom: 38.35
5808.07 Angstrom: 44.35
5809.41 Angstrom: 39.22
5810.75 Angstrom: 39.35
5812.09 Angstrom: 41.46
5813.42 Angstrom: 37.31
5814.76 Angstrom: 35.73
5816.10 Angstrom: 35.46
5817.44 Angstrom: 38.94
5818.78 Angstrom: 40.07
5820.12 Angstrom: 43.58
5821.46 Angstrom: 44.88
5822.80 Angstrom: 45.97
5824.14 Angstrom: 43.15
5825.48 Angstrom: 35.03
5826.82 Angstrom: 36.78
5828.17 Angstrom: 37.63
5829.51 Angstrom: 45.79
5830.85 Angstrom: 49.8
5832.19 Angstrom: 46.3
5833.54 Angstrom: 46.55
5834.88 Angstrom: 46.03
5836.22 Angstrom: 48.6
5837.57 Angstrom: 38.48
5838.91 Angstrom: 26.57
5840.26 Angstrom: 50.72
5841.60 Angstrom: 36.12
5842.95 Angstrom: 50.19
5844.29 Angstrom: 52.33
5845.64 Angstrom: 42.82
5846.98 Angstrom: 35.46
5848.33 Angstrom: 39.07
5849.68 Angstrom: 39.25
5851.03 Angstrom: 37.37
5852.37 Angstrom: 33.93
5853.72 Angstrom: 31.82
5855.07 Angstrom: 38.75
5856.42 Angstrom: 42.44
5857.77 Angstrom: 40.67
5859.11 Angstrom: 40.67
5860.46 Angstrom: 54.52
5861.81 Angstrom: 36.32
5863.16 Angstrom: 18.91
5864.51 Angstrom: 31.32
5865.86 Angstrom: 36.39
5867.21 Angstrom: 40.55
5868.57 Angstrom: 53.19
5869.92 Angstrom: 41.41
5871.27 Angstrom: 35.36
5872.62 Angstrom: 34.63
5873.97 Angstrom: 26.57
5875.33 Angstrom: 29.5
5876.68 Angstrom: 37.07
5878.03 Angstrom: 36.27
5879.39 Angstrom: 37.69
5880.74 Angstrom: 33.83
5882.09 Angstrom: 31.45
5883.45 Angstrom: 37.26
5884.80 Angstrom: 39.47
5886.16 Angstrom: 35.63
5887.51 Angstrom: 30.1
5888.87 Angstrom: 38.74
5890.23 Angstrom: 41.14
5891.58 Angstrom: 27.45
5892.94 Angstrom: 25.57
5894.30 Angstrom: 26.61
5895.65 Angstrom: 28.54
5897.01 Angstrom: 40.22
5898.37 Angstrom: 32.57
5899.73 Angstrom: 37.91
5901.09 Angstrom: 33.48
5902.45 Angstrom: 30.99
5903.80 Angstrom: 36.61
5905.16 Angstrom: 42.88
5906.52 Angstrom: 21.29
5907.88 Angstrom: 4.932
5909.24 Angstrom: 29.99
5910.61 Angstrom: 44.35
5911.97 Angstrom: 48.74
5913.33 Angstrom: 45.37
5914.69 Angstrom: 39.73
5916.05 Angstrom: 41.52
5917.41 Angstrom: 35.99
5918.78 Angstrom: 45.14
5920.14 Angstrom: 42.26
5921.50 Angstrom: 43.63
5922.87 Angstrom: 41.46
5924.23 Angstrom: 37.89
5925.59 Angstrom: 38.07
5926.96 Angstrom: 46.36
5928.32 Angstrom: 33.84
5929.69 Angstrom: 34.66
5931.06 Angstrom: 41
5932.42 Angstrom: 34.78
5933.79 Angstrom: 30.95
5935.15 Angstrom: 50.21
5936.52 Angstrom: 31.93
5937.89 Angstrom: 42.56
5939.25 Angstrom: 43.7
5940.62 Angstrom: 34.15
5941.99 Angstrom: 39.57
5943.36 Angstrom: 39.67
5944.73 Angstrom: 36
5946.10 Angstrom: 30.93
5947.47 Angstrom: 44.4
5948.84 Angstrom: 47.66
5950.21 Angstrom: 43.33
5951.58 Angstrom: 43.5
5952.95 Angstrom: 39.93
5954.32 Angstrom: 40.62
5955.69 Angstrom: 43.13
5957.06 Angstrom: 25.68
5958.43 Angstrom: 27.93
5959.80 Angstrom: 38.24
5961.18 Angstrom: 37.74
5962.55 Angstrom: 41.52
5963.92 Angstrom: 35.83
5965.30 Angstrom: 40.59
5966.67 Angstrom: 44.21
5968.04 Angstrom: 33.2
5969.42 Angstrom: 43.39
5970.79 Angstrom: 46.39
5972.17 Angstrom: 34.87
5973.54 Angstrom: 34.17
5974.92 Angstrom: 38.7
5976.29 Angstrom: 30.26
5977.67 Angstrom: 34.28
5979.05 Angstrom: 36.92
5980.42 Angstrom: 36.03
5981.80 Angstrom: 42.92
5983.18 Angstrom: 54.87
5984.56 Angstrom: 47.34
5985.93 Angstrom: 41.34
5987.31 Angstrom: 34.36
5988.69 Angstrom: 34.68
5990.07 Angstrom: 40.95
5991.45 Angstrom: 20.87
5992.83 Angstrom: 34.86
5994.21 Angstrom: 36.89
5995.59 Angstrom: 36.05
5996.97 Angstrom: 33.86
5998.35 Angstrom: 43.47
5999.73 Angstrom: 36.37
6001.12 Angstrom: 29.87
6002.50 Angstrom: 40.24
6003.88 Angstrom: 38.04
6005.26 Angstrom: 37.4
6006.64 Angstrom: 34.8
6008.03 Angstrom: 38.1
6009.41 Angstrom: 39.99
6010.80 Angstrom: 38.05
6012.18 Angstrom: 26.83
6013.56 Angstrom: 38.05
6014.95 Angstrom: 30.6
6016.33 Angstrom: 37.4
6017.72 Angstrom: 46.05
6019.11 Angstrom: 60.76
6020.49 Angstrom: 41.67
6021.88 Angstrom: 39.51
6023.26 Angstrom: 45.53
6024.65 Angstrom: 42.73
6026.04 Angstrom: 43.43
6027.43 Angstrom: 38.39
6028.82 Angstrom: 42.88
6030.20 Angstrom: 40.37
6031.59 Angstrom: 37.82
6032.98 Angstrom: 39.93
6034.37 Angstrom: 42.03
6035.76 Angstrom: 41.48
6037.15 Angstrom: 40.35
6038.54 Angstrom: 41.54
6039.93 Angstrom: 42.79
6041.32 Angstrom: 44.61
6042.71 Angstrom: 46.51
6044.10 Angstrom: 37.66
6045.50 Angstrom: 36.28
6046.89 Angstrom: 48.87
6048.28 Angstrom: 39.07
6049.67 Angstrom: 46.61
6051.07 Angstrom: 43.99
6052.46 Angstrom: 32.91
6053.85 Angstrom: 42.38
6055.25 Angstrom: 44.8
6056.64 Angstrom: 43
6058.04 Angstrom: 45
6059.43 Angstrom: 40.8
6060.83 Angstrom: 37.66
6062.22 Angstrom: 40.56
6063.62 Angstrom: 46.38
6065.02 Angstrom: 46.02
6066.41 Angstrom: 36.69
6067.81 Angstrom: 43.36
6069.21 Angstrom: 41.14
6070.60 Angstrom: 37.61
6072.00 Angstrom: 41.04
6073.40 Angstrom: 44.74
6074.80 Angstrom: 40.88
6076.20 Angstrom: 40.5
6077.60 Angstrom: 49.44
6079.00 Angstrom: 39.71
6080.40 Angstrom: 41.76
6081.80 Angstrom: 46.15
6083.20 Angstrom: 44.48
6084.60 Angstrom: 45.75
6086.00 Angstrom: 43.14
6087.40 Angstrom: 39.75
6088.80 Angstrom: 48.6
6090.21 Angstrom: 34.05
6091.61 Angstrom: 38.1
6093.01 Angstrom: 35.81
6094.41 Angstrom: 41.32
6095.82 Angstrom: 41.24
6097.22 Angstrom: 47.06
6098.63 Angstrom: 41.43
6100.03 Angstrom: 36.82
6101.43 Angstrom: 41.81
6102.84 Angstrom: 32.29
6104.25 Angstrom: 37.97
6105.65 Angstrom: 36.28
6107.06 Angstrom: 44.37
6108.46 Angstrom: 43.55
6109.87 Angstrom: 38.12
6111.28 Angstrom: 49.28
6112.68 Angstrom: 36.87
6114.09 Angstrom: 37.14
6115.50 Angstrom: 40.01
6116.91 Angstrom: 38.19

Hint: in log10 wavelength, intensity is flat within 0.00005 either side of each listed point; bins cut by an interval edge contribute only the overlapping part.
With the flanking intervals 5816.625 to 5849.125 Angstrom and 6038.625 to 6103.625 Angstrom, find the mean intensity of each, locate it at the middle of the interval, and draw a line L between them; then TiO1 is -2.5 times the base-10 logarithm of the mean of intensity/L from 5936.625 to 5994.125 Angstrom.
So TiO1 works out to 0.097 mag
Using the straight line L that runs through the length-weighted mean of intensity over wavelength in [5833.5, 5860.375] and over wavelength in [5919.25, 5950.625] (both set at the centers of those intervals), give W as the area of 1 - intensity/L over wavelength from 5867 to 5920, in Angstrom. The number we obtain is 6.4 Angstrom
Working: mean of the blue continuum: 41.1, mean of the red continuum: 39.5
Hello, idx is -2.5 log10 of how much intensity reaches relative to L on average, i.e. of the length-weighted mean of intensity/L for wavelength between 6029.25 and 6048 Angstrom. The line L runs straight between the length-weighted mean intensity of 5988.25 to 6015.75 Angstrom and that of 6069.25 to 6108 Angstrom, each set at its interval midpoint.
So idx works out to -0.10 mag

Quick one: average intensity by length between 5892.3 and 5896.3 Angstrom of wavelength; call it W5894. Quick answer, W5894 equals 26.9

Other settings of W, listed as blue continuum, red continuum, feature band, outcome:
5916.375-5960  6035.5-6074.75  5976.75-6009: 2.3 Angstrom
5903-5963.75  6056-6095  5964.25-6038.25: 1.9 Angstrom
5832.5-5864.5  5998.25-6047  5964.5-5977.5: 0.6 Angstrom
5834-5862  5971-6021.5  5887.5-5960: 4.5 Angstrom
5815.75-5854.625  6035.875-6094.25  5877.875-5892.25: 2.1 Angstrom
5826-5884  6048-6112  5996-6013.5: 1.9 Angstrom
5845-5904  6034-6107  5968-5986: -0.4 Angstrom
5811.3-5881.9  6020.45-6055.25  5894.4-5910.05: 3.6 Angstrom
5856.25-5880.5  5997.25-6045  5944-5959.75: 0.1 Angstrom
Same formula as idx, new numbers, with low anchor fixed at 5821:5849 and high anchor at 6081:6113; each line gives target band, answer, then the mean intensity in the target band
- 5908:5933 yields 0.073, 39.5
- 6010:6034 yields 0.026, 40.6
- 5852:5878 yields 0.150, 37.1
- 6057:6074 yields -0.012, 41.8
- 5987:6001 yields 0.191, 35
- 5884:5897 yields 0.272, 33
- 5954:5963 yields 0.164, 36.1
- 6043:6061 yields -0.007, 41.7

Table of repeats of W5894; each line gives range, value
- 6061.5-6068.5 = 42.6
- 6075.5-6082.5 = 43.5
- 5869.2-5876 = 33.6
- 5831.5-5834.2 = 46.4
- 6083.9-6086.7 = 44.5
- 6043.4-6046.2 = 37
